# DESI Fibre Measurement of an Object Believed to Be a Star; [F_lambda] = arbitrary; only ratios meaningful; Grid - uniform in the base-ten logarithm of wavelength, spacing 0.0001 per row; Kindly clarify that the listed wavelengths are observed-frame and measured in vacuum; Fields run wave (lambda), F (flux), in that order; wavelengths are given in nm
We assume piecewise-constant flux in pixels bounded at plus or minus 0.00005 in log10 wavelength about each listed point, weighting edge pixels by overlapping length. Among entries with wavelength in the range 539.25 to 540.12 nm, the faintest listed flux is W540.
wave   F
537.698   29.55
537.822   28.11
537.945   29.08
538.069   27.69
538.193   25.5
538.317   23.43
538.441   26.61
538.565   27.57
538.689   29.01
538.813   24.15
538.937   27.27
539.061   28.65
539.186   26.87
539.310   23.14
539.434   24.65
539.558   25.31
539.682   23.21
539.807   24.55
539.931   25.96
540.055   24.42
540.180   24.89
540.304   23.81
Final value 23.14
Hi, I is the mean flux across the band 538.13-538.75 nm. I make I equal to 26.4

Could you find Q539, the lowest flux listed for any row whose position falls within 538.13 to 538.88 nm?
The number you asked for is 23.43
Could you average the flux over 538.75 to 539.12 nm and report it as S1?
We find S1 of 26.7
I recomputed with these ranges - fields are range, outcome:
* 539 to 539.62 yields 25.7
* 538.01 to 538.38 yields 25.5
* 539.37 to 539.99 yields 24.7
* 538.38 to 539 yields 26.9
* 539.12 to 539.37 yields 25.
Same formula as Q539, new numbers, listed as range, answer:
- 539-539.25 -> 26.87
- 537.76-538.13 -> 27.69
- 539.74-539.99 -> 24.55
